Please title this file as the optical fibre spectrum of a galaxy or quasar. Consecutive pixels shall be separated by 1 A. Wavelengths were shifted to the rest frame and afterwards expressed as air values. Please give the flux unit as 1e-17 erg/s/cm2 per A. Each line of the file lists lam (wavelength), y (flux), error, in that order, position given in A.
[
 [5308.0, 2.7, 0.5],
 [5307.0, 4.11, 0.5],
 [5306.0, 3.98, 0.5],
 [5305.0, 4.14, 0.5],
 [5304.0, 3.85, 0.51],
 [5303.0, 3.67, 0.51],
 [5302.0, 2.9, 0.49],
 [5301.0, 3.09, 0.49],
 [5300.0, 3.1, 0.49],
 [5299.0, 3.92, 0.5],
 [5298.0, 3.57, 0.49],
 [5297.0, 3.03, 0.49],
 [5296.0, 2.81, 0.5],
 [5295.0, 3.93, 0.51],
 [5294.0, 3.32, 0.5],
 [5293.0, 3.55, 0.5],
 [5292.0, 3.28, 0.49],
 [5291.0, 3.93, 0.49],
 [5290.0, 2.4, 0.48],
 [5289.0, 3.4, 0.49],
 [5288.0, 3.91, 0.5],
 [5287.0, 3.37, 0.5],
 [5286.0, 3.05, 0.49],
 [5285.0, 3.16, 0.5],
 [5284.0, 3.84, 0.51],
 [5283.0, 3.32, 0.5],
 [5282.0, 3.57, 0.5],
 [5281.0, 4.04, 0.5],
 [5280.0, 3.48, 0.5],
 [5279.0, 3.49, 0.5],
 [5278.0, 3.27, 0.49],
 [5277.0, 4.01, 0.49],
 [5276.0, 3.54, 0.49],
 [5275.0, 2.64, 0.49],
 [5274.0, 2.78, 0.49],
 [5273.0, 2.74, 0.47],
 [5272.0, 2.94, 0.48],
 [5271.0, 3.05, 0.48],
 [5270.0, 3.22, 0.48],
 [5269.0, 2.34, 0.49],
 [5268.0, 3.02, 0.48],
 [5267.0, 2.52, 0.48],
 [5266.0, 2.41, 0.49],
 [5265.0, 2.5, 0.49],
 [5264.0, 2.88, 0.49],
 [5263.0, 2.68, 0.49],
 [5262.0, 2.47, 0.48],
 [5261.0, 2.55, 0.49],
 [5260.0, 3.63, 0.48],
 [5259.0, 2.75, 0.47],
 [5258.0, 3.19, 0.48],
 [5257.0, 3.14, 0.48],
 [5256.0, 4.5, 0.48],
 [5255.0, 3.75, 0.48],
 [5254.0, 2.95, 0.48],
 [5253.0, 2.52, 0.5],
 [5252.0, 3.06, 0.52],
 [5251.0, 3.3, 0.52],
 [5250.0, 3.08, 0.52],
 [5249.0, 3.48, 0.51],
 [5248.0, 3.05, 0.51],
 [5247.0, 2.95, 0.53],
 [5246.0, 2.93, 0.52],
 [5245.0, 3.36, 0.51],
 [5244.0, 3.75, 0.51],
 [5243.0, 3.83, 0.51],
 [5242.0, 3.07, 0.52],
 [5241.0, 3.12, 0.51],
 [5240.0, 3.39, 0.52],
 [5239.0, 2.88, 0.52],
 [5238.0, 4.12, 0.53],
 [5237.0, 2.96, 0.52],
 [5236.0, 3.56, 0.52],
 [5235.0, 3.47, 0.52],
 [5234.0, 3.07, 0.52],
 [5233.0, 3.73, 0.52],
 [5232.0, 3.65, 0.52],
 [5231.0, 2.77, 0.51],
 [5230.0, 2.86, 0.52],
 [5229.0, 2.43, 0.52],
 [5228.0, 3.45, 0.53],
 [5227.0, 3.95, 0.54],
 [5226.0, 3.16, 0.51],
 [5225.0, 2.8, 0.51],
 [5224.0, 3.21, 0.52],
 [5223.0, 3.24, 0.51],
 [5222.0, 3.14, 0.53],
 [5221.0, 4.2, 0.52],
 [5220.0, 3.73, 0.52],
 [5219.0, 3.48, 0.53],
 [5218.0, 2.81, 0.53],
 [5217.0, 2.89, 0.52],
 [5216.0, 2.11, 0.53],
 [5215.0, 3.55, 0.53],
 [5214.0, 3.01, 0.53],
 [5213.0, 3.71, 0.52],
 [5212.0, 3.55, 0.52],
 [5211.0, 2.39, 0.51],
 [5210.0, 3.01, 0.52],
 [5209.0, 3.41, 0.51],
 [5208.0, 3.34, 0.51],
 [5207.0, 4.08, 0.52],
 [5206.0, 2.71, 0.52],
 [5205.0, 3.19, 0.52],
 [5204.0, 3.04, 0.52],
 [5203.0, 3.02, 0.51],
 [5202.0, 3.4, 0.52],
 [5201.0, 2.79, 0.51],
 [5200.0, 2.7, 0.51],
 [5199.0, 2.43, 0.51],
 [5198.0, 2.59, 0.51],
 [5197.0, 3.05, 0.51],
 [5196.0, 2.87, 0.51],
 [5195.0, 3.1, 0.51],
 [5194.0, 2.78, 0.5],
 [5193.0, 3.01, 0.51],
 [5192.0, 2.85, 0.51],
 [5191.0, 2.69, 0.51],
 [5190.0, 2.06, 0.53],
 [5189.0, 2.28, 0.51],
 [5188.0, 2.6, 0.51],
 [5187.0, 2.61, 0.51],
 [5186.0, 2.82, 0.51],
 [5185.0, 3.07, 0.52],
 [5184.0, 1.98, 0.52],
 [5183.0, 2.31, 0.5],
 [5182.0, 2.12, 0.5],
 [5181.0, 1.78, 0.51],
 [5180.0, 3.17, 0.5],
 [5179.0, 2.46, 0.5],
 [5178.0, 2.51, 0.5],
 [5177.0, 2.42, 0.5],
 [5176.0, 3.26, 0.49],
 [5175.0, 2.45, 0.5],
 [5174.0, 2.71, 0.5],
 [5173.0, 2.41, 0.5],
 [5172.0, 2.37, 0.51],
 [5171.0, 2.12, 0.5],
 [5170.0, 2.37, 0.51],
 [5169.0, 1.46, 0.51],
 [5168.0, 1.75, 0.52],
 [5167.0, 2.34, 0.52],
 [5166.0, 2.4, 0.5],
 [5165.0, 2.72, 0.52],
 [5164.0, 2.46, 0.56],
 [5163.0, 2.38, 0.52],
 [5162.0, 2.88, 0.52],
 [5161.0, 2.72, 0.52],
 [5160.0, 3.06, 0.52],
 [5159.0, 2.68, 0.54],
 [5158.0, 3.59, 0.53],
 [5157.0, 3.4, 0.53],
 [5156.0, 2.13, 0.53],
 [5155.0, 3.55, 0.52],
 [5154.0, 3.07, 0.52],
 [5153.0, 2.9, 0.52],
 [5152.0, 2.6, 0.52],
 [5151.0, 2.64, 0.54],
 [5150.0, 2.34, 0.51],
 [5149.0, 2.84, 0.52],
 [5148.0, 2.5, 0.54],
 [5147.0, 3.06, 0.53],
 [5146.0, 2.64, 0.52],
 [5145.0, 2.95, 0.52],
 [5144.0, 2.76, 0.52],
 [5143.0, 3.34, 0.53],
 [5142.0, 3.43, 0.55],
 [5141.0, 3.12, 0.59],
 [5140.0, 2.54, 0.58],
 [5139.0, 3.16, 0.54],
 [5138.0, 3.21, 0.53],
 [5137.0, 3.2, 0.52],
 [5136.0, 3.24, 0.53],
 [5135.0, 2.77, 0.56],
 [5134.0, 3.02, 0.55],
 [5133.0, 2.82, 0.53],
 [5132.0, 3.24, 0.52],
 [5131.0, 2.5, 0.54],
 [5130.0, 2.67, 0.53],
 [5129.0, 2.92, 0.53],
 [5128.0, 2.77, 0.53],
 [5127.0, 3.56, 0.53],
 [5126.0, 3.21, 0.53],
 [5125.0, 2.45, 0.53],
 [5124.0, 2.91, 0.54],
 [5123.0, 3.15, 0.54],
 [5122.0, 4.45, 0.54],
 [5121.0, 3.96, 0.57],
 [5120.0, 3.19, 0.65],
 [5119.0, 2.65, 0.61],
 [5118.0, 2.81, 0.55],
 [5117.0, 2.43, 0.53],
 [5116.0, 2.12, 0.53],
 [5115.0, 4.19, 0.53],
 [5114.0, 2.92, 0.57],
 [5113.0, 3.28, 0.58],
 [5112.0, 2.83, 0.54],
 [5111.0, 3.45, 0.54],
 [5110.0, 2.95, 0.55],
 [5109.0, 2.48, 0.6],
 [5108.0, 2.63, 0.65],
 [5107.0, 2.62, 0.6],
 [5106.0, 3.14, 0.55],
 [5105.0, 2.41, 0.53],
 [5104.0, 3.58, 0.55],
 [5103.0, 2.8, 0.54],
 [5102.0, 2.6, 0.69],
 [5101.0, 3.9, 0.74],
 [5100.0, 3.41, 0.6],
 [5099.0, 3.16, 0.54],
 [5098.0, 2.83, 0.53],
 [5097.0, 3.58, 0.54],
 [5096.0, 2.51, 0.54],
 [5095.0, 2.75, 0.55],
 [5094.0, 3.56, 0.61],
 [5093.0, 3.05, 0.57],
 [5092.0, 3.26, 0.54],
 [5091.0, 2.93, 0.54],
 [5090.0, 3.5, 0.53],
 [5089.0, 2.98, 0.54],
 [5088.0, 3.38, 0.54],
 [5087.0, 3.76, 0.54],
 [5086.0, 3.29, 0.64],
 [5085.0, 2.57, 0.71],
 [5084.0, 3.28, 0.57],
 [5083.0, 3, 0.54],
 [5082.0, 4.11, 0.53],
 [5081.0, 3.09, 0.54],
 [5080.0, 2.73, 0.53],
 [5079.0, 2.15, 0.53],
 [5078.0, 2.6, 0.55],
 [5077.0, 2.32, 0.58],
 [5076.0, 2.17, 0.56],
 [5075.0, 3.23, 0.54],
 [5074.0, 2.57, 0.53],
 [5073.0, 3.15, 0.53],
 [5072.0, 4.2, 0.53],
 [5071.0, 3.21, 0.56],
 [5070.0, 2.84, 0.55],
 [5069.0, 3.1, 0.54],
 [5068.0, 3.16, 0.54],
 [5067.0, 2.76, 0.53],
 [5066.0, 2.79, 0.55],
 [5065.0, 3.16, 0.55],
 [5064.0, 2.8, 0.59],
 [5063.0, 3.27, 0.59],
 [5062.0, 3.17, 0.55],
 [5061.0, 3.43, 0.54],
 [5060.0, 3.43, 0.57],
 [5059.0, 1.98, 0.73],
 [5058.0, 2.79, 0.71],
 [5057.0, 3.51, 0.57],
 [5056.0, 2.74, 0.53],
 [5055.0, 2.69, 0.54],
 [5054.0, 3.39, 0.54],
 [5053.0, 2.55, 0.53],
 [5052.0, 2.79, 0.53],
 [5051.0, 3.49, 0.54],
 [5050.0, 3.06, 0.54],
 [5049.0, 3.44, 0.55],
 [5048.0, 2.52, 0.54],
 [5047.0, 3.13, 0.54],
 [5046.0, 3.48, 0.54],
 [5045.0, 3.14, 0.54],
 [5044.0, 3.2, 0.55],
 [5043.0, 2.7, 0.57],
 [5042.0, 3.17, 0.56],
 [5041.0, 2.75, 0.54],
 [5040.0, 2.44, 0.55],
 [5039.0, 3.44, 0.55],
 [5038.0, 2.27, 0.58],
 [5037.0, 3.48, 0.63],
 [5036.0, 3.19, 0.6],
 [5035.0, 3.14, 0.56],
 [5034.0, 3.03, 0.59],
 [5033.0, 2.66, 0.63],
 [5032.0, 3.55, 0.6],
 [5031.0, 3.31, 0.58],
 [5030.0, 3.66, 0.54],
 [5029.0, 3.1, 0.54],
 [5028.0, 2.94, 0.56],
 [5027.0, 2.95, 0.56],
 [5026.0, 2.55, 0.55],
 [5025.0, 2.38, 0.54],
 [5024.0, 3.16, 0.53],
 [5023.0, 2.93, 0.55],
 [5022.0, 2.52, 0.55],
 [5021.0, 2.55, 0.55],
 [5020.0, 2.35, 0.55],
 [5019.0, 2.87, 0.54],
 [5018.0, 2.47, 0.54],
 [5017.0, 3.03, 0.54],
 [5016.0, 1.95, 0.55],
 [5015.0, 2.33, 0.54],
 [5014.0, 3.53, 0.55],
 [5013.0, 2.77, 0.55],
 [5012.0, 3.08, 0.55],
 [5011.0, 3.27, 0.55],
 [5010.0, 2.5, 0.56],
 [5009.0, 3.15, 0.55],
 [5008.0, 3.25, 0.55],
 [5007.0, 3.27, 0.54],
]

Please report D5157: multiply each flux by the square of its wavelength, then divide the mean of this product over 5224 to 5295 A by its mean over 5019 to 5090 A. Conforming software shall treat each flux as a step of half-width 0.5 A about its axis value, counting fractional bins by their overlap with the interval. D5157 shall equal 1.16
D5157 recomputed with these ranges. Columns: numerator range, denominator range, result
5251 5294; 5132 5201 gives 1.22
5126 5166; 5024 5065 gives 1.00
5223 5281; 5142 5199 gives 1.23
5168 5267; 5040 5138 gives 1.03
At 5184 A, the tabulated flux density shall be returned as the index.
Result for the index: 1.98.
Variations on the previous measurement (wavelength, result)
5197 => 3.05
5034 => 3.03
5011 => 3.27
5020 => 2.35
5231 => 2.77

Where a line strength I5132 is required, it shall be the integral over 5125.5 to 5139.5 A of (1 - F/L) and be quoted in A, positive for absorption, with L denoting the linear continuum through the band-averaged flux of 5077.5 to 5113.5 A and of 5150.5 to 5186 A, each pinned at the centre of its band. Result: -1.02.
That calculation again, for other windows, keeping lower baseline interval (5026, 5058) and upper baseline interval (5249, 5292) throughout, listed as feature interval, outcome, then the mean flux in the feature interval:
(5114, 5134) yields 0.26 A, 3.05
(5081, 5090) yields -0.66 A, 3.3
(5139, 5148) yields 0.39 A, 2.96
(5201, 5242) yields -1.28 A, 3.23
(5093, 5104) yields -0.19 A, 3.13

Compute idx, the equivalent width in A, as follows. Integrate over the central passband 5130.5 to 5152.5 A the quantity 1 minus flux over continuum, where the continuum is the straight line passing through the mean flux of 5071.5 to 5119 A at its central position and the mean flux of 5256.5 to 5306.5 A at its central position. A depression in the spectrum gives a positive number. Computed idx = 1.2 A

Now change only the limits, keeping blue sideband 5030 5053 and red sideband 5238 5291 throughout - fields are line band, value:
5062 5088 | 0.5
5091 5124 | 0.2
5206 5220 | -0.1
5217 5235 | -0.6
